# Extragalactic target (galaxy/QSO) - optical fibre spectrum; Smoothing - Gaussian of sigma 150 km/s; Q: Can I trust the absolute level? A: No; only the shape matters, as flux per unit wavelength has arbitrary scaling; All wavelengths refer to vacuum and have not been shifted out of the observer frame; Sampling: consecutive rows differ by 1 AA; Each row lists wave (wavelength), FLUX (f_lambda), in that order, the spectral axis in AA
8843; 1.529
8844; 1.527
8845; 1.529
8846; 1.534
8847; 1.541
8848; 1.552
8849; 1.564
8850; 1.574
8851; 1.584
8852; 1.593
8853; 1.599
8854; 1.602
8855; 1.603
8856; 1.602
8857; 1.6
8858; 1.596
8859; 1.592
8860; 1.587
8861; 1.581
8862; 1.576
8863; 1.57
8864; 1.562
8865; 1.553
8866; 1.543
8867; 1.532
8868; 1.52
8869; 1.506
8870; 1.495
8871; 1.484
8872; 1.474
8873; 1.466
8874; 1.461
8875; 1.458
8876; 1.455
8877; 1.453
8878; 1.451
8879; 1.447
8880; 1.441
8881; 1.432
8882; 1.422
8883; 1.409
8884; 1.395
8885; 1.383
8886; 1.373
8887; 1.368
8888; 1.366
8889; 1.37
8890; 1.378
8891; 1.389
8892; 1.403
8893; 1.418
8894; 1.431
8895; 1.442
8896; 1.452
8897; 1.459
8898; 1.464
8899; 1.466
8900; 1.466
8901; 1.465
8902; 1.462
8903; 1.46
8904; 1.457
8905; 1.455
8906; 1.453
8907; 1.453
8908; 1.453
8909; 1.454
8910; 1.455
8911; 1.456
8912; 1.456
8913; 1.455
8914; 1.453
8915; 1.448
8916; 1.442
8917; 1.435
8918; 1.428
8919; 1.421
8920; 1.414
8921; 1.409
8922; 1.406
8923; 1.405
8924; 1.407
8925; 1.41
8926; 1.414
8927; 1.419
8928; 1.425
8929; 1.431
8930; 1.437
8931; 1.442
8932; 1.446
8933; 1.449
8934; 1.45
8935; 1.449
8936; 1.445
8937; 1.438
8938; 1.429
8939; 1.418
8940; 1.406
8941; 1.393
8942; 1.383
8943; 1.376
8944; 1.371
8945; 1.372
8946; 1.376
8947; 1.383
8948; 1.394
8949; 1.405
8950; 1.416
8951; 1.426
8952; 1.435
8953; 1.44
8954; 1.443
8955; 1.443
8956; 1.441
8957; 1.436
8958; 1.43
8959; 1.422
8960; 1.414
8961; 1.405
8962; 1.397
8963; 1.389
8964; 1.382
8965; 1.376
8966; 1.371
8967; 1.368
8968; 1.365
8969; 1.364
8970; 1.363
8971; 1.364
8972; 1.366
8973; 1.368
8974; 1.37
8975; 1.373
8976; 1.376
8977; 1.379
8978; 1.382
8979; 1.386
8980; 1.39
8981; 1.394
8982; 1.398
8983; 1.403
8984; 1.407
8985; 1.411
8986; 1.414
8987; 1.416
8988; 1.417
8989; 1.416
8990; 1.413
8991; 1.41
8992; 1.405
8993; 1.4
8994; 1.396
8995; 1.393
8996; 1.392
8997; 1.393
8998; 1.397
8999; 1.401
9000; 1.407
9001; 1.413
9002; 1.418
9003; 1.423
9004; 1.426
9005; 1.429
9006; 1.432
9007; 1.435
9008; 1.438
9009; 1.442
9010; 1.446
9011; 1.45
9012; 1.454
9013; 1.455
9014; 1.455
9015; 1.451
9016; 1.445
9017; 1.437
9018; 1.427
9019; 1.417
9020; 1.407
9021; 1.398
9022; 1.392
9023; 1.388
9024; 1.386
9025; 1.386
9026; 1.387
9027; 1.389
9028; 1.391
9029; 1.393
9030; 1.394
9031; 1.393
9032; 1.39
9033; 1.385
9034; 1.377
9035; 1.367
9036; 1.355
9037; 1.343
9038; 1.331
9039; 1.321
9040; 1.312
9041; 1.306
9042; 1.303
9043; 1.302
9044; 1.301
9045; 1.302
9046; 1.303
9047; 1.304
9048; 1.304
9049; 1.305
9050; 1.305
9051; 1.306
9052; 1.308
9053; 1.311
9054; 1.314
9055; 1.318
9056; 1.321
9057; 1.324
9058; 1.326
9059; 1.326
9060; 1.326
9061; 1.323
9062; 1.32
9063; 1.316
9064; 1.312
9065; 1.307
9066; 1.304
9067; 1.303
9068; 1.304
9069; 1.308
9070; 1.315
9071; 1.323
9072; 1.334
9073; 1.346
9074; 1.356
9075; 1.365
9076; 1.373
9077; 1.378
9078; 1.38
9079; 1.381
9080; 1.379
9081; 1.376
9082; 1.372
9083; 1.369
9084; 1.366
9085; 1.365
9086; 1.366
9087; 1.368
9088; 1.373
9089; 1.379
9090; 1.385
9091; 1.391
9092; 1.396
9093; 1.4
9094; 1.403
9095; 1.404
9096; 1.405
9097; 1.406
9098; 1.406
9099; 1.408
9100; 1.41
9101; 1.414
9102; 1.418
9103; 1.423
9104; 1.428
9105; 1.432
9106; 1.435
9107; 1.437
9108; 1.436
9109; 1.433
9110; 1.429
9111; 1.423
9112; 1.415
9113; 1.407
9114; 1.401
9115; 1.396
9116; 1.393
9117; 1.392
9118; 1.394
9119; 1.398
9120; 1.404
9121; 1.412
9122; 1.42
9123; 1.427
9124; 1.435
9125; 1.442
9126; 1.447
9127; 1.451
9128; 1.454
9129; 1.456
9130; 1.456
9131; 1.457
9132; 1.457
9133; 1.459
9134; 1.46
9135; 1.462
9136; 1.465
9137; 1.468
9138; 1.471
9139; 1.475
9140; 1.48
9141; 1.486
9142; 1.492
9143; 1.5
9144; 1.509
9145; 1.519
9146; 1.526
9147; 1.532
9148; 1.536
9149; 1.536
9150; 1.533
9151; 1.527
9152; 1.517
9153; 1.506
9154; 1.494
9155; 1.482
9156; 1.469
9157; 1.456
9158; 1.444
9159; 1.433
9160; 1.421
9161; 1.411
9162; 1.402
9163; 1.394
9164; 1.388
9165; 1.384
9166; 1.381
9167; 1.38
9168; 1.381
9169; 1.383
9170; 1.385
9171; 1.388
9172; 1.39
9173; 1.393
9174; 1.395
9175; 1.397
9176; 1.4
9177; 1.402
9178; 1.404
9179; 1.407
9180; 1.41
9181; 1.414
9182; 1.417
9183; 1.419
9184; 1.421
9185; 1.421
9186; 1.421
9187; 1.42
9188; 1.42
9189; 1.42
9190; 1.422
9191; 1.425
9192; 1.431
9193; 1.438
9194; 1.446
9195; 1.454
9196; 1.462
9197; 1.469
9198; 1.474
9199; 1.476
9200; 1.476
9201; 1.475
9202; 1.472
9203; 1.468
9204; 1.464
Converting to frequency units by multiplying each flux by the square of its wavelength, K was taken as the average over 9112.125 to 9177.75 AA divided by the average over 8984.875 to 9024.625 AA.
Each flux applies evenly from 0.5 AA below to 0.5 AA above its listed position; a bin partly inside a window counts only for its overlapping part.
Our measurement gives 1.0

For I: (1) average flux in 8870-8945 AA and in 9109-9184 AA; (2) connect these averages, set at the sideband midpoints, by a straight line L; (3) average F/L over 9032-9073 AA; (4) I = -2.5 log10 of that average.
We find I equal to 0.09 mag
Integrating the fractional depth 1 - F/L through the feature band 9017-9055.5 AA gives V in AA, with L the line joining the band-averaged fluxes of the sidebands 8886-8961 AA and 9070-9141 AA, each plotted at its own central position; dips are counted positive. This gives 1.8 AA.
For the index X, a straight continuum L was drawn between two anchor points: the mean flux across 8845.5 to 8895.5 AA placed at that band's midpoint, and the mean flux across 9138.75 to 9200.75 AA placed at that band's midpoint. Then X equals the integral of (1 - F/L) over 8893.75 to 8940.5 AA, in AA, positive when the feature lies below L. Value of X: 1.5 AA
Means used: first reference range 1.49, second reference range 1.44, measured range 1.44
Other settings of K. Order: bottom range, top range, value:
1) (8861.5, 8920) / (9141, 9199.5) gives 1.06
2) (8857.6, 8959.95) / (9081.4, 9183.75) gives 1.04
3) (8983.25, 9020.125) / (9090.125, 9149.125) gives 1.04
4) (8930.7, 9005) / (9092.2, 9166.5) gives 1.07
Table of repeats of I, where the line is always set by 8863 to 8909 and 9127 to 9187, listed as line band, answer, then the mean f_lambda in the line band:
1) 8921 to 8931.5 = 0.02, 1.42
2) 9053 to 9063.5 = 0.10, 1.32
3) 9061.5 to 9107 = 0.06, 1.37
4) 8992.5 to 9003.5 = 0.04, 1.4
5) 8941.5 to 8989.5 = 0.04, 1.4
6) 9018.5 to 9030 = 0.04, 1.39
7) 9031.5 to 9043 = 0.08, 1.34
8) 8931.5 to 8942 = 0.02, 1.43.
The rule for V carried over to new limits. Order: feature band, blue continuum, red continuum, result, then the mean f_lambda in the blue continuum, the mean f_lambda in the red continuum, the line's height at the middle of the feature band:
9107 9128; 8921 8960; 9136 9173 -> 0.5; 1.42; 1.46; 1.45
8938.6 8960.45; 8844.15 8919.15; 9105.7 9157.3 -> 1.0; 1.48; 1.46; 1.48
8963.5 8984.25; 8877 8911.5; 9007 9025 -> 0.7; 1.43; 1.43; 1.43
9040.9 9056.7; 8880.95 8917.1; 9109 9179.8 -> 1.4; 1.43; 1.44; 1.44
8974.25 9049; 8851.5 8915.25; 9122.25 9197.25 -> 3.6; 1.48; 1.44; 1.46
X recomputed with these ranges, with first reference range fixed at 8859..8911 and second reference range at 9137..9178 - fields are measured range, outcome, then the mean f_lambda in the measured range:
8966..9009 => 1.7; 1.4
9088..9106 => 0.6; 1.41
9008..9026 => 0.4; 1.42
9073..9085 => 0.7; 1.37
